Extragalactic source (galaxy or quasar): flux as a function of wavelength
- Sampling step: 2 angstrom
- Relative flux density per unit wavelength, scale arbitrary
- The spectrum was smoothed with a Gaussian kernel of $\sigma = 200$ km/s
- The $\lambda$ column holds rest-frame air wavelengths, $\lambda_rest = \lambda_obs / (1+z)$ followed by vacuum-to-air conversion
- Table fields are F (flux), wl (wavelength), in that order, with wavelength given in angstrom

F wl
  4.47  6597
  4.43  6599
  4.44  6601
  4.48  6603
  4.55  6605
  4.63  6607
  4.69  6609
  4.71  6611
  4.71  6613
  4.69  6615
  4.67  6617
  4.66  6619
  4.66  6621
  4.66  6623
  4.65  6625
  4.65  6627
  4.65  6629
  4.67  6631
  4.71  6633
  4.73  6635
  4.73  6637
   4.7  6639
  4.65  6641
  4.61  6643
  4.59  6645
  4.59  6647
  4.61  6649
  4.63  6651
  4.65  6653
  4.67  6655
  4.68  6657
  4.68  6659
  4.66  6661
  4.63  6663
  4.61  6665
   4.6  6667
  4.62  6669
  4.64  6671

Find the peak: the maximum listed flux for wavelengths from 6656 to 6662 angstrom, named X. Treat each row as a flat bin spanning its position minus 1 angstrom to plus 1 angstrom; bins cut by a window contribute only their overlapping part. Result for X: 4.68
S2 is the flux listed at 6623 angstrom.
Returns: 4.66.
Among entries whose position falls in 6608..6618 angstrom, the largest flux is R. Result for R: 4.71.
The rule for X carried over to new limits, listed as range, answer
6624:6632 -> 4.67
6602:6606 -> 4.55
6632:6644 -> 4.73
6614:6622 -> 4.69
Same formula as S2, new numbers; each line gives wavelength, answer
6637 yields 4.73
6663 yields 4.63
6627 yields 4.65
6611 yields 4.71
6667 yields 4.6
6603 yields 4.48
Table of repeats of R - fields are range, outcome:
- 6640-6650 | 4.65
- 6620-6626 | 4.66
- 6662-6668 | 4.63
